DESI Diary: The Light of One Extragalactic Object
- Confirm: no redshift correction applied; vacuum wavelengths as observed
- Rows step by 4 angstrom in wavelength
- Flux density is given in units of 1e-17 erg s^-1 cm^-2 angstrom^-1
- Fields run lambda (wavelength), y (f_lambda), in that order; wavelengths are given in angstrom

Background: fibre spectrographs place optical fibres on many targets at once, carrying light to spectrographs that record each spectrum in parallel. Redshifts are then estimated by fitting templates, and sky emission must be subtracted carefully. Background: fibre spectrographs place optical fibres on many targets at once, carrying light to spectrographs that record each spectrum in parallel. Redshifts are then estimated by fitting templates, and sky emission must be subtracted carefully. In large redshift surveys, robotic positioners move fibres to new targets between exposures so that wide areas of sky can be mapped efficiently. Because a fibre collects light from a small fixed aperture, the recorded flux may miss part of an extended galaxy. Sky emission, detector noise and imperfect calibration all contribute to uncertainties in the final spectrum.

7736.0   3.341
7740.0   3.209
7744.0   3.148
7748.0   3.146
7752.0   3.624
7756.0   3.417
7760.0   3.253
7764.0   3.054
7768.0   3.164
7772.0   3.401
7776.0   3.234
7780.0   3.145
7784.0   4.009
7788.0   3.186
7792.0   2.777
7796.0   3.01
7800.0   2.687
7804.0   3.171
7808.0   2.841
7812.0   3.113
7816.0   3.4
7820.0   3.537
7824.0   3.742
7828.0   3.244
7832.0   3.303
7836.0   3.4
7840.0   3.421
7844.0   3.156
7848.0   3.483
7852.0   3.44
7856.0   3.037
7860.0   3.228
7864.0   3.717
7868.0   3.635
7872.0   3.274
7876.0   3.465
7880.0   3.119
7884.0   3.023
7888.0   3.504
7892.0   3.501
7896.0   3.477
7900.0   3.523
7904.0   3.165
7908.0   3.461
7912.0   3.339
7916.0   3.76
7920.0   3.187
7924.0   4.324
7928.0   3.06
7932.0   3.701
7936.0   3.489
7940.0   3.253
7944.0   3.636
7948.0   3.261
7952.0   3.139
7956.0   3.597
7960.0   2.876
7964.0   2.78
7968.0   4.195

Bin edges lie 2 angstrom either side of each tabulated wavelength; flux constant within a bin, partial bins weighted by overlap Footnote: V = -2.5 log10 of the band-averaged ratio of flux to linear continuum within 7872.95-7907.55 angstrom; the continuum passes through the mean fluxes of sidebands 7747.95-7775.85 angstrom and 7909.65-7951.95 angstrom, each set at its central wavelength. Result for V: 0.03 mag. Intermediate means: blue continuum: 3.3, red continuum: 3.48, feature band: 3.35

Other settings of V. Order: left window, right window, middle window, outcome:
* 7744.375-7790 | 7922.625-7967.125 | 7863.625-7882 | -0.019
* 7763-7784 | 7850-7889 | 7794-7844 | 0.025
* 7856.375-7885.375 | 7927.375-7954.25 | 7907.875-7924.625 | -0.065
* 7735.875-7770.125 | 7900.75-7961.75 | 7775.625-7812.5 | 0.062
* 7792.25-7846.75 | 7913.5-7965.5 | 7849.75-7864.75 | -0.017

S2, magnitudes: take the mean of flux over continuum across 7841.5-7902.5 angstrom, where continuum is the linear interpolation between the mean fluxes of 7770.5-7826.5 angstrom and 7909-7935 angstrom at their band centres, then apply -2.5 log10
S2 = 0.02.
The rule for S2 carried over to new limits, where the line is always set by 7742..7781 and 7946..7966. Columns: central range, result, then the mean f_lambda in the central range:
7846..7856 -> -0.06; 3.38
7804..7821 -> 0.01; 3.2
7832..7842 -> -0.06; 3.39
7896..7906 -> -0.07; 3.37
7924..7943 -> -0.11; 3.49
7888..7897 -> -0.10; 3.49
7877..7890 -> -0.02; 3.23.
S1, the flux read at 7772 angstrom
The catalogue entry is 3.401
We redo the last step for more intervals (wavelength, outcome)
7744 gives 3.148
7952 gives 3.139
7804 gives 3.171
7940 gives 3.253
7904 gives 3.165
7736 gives 3.341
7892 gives 3.501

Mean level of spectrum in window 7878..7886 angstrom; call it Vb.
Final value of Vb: 3.07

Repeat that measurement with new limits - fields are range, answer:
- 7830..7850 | 3.35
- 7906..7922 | 3.44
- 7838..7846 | 3.29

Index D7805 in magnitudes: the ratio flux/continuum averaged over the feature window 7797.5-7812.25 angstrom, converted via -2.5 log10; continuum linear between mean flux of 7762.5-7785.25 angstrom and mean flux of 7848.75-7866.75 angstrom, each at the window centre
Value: 0.14 mag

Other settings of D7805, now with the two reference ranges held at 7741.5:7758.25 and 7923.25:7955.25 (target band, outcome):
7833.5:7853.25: 0.00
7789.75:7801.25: 0.18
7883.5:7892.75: 0.02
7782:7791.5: -0.04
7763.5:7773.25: 0.04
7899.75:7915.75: 0.01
